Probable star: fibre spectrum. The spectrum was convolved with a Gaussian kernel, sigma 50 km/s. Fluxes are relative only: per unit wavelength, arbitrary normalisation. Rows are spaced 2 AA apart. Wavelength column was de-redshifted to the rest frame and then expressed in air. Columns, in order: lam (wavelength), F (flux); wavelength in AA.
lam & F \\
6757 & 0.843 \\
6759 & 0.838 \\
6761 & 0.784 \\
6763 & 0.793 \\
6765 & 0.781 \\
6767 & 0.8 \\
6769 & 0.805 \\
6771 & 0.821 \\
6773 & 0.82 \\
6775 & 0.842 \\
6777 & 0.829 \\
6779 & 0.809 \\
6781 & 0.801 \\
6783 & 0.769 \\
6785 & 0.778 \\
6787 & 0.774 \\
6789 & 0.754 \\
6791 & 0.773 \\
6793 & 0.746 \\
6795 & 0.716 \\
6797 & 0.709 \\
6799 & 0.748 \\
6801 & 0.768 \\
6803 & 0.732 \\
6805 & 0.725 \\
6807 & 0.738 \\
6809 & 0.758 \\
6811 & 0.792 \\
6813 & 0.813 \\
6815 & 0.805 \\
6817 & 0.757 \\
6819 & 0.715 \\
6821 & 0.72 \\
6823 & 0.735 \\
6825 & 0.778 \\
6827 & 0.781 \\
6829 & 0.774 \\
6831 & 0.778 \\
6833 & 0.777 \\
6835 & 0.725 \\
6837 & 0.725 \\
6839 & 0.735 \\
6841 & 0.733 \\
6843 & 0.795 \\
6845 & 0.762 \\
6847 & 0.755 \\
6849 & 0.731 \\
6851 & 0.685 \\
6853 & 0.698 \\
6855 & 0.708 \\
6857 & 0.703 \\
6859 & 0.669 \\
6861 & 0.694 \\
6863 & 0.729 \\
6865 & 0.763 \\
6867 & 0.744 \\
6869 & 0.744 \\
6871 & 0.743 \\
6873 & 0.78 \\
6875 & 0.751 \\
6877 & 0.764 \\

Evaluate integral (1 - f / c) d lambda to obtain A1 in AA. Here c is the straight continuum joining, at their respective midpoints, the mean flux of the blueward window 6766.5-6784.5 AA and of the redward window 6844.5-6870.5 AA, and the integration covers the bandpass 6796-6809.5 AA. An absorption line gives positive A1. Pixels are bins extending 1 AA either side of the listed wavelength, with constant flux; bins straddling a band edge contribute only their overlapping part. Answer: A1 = 0.7 AA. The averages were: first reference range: 0.81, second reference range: 0.722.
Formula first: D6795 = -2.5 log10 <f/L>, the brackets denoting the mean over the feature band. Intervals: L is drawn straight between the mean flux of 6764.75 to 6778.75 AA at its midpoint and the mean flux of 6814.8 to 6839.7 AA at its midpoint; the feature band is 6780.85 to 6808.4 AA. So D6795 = 0.055 mag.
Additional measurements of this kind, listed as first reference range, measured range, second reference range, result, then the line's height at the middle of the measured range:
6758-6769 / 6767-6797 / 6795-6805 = -0.03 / 0.767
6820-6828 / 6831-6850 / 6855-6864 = -0.03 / 0.729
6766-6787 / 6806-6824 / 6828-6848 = 0.02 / 0.775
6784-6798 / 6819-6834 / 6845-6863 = -0.05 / 0.727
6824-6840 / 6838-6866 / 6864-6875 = 0.05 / 0.757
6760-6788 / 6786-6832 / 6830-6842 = 0.02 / 0.769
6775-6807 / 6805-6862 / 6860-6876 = 0.01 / 0.753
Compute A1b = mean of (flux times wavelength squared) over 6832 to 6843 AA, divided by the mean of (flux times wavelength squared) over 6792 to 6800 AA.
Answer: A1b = 1.0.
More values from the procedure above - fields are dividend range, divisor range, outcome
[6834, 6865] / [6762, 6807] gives 0.95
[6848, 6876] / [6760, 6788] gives 0.93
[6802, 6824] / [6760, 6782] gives 0.94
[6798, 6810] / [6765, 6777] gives 0.92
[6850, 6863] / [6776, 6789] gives 0.90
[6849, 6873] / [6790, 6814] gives 0.97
